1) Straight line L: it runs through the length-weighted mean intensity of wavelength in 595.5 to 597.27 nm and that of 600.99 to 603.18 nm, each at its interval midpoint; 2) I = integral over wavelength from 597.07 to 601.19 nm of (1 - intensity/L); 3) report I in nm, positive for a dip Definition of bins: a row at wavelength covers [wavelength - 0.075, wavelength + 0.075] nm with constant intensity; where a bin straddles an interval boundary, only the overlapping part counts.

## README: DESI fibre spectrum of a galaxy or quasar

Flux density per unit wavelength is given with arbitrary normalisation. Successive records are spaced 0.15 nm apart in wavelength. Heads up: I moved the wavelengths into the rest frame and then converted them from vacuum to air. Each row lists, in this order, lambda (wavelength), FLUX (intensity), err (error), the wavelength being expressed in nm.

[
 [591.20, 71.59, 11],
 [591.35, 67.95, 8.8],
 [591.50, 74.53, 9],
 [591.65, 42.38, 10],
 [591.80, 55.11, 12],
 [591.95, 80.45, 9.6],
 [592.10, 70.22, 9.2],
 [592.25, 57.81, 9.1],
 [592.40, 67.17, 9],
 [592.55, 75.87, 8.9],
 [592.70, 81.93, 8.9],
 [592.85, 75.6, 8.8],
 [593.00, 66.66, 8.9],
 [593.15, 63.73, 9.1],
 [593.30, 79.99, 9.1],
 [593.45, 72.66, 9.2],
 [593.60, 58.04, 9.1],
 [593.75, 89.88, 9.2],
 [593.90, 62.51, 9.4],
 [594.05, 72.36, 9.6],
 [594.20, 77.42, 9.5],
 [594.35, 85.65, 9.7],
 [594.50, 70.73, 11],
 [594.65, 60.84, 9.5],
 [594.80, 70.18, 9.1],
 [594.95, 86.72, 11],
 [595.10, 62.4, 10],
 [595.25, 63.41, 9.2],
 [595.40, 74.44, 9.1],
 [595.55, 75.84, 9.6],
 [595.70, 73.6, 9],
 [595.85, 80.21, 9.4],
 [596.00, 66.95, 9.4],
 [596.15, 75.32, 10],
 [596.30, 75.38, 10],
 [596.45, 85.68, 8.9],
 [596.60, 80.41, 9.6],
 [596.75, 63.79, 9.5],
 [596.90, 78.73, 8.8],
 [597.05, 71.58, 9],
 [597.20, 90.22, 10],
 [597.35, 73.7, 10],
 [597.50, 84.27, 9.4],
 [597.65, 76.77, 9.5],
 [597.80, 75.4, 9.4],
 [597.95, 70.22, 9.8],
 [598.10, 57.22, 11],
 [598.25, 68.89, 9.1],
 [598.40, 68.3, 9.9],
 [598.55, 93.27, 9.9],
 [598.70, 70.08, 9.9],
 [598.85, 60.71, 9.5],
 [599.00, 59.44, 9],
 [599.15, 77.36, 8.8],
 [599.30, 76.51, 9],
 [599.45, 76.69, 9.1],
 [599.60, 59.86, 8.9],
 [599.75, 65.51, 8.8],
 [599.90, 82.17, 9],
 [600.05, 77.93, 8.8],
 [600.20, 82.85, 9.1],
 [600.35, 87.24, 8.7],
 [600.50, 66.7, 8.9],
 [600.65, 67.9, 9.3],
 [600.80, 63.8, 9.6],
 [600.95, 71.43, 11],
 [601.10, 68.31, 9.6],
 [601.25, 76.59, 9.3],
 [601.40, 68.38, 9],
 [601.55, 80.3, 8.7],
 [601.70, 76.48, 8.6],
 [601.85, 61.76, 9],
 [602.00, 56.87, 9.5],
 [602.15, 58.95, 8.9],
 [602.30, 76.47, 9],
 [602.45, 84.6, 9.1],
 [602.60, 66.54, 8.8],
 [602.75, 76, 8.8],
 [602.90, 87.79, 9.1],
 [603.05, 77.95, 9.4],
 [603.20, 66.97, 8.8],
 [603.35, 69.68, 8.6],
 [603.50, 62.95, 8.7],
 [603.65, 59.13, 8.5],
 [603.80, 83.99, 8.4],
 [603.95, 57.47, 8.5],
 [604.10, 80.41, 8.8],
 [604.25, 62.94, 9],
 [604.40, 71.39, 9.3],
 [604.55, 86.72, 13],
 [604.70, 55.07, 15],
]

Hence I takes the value 0.08 nm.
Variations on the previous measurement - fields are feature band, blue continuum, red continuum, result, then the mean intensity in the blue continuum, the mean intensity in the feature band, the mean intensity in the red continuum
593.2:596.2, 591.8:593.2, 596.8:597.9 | 0.04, 70.3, 72.9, 78.1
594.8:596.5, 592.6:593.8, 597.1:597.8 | 0.07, 73.3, 74.2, 80.3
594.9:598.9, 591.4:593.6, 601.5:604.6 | -0.26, 68.5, 74.2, 71.5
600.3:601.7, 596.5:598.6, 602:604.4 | 0.01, 75.1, 72.3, 71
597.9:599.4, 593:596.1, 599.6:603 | 0.05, 72.3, 70.3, 72.7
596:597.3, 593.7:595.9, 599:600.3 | -0.06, 73.5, 76.9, 74.2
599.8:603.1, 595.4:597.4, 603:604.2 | -0.09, 76.2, 73.4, 69.5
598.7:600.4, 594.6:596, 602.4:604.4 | -0.03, 71.9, 73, 71.9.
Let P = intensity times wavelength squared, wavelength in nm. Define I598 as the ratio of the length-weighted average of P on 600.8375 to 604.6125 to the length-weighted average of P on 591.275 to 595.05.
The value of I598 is 1.05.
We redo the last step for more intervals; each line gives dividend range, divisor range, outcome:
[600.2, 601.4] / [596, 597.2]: 0.96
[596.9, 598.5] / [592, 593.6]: 1.07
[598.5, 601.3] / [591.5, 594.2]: 1.07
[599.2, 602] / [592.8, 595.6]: 1.03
